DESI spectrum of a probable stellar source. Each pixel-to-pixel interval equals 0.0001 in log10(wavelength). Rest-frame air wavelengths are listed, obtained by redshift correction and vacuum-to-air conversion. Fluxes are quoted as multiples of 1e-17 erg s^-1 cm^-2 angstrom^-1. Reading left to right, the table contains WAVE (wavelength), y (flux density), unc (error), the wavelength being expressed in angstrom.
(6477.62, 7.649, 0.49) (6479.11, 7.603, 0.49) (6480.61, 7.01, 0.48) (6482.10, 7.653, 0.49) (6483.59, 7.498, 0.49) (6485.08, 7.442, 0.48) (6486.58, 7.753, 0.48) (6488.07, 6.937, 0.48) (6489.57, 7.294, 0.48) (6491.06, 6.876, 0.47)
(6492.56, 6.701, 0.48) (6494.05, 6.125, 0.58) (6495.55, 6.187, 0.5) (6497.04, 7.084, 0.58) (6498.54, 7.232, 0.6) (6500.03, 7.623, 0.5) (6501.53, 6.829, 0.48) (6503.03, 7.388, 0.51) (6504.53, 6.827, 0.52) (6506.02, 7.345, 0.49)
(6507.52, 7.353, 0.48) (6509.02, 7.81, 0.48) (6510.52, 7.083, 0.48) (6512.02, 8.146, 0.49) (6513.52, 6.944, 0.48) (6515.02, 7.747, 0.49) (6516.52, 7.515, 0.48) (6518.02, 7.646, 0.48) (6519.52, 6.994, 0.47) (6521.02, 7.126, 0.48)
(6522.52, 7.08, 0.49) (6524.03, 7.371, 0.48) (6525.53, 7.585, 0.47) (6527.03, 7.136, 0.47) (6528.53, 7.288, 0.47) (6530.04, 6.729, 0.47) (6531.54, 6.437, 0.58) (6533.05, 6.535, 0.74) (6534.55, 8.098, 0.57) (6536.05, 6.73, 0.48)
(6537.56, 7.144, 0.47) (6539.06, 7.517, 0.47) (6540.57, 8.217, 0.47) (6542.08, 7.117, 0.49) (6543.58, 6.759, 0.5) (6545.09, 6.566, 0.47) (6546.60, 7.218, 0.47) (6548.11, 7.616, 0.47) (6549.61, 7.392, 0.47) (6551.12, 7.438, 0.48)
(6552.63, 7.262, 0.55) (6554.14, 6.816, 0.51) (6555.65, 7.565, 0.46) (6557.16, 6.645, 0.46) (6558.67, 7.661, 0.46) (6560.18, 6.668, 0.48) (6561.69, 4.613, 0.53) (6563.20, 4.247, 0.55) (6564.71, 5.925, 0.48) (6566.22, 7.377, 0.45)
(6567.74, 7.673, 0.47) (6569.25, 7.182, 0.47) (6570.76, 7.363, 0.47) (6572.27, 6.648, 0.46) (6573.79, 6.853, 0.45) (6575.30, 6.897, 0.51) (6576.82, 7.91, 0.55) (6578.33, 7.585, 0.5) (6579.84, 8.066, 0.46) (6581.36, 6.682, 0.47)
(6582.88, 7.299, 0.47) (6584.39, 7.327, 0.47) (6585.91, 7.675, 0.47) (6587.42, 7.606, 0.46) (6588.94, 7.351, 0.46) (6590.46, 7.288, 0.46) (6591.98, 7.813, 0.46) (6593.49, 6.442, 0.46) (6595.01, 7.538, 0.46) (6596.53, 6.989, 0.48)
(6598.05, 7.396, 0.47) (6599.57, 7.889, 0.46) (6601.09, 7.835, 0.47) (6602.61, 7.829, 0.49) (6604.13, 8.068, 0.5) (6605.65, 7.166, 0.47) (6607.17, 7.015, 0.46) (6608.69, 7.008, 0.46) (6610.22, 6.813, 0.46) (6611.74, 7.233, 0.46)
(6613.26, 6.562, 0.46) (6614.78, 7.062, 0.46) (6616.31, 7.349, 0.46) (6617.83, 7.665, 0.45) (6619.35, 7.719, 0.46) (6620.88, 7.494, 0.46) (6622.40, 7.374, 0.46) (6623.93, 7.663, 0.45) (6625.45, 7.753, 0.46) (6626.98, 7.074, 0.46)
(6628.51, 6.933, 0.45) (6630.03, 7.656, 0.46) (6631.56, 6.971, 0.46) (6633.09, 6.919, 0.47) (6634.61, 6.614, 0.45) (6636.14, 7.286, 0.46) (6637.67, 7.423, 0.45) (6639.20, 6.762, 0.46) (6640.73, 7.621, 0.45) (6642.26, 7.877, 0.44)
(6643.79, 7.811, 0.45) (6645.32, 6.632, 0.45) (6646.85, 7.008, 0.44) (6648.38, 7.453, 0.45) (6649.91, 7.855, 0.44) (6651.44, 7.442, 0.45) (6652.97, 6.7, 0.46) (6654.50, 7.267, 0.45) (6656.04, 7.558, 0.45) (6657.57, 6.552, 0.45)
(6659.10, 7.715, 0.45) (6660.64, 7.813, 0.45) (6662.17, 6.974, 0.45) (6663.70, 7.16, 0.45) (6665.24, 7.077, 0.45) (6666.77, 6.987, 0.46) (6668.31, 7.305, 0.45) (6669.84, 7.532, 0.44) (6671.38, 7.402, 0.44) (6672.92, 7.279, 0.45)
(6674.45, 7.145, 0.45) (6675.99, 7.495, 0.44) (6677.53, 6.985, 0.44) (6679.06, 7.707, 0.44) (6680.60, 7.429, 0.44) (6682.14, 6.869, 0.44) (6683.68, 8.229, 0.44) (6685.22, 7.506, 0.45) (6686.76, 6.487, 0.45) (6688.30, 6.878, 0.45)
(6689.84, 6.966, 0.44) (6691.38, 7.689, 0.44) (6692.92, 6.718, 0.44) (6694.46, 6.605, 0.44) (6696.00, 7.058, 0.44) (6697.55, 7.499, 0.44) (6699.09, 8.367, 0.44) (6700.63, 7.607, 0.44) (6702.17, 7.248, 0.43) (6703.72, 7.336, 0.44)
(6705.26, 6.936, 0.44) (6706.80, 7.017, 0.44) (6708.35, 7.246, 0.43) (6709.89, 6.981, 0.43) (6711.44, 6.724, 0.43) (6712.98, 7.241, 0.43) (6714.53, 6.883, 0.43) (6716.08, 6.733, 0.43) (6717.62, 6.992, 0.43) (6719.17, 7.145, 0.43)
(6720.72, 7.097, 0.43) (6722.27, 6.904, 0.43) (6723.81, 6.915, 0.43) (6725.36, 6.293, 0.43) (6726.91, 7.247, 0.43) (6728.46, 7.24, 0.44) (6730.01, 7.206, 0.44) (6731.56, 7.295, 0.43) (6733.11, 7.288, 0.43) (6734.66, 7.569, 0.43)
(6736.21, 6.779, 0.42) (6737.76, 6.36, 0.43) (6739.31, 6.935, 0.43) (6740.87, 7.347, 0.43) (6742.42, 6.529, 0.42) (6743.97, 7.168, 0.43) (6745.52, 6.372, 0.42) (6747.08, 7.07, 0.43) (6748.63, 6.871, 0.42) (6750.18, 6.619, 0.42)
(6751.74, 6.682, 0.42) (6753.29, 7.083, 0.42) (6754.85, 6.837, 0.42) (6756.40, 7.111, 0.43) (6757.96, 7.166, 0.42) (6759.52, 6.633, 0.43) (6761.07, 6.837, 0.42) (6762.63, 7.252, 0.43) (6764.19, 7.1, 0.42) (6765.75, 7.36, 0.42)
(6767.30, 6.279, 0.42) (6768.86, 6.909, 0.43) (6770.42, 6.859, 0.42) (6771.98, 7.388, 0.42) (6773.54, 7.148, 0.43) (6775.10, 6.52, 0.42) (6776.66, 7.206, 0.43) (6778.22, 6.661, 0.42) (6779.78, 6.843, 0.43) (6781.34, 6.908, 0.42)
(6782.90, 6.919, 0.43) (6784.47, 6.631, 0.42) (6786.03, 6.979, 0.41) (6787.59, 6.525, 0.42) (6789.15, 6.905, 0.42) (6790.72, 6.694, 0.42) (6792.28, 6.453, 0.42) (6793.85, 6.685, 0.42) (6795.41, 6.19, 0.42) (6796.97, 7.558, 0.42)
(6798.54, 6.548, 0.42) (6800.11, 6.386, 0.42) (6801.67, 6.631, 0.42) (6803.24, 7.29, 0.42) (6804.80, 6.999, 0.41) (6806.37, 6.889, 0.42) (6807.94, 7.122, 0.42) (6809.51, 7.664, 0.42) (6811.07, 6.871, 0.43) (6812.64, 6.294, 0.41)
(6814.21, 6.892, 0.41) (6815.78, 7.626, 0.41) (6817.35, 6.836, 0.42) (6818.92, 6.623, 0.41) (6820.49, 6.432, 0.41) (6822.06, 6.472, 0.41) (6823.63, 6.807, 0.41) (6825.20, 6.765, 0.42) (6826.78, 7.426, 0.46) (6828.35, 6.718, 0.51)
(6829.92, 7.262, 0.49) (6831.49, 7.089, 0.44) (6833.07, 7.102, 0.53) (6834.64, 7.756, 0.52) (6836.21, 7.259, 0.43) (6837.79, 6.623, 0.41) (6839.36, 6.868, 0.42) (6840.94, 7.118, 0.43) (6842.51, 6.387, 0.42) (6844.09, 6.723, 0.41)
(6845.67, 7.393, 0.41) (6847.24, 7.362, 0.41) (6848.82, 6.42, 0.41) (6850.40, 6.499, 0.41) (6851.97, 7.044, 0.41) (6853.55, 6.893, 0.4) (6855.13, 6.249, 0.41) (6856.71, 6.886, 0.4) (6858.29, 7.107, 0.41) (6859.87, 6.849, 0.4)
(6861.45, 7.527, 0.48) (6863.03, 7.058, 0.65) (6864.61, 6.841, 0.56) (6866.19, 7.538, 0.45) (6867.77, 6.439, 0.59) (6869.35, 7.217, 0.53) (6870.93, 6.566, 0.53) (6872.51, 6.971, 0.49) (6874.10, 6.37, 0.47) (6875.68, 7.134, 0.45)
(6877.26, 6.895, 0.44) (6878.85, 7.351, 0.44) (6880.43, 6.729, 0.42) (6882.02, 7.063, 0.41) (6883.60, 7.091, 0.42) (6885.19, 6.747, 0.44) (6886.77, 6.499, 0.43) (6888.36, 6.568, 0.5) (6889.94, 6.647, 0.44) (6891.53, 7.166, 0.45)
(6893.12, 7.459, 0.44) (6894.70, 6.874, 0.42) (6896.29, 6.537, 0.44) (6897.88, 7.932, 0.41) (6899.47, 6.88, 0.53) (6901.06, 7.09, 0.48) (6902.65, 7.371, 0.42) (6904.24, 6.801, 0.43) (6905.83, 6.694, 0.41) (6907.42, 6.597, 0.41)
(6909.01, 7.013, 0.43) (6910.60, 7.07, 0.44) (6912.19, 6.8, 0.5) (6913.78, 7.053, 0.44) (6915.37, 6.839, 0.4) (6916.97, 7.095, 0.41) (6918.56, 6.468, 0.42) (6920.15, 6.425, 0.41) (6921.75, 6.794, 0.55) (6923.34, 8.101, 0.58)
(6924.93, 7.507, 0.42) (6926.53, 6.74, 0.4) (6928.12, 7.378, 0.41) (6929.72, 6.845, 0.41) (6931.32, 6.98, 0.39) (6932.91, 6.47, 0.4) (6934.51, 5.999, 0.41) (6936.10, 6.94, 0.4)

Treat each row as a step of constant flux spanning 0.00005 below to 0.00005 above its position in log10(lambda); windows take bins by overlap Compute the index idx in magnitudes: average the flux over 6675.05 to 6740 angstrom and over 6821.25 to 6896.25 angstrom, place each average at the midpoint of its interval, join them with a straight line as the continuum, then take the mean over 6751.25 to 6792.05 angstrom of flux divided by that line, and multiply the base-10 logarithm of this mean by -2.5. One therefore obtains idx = 0.02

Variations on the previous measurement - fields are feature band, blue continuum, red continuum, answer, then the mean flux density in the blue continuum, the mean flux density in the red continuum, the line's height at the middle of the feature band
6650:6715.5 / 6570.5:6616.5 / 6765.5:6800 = -0.02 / 7.31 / 6.81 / 7.07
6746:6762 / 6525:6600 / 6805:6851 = 0.02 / 7.11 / 6.94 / 6.99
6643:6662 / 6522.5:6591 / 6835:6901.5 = -0.04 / 7.09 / 6.93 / 7.04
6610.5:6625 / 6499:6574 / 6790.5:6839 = -0.05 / 7.1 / 6.91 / 7.04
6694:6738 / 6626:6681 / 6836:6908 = 0.01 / 7.26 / 6.92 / 7.16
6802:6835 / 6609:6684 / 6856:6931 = 0.01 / 7.28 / 6.97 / 7.07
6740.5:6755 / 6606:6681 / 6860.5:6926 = 0.05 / 7.27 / 6.97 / 7.14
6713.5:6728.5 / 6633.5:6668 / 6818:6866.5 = 0.03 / 7.25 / 6.93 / 7.13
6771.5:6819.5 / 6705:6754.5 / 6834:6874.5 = 0.01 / 6.96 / 6.92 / 6.94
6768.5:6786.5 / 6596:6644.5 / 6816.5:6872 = 0.02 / 7.34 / 6.92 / 7.04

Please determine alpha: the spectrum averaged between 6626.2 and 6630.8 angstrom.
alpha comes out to 7.21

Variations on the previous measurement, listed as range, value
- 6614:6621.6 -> 7.45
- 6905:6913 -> 6.84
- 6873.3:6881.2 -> 6.89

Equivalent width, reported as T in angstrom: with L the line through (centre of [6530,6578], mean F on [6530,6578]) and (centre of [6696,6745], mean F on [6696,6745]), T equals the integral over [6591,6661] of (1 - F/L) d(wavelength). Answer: -2.88 angstrom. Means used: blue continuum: 6.97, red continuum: 7.1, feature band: 7.31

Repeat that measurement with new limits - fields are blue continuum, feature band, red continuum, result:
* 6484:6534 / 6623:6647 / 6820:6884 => -0.6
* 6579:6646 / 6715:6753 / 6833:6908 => 1.1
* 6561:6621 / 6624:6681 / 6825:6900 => -1.3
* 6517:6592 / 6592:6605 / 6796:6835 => -0.8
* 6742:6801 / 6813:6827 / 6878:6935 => 0.1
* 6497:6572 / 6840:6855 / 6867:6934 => 0.2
